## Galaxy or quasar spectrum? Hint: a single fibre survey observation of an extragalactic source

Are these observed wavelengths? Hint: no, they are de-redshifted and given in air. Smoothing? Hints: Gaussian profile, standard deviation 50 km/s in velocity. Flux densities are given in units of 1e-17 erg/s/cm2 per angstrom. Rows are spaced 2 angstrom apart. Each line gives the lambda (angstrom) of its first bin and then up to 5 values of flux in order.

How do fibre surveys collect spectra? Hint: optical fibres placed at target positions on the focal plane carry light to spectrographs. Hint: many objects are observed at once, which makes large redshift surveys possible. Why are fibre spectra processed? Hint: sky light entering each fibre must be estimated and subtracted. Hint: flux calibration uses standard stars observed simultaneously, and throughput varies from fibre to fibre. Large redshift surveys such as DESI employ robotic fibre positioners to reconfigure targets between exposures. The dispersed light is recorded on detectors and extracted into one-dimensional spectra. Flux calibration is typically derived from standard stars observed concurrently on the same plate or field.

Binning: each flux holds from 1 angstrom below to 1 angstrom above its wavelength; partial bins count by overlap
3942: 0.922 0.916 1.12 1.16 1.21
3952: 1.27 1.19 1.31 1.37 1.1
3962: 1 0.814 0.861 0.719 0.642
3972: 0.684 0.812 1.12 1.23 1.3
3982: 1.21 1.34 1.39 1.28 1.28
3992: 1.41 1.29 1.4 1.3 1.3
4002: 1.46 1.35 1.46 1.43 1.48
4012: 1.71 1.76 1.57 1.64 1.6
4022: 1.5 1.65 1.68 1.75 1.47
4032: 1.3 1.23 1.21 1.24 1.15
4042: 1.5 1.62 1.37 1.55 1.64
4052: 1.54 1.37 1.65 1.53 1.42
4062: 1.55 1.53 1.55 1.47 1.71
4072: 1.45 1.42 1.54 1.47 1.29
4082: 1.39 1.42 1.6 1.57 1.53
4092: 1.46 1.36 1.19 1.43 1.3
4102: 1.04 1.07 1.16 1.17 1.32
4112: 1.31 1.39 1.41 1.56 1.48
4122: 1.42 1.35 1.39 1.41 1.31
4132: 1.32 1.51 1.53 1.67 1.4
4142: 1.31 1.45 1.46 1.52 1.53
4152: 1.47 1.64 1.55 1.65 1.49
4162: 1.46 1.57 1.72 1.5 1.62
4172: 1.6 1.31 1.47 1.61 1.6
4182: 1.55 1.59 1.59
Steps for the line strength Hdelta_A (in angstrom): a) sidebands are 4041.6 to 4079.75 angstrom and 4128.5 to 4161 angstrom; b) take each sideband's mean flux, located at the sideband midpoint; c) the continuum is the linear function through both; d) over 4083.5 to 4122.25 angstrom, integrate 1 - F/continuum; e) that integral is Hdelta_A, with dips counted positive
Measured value 3.7 angstrom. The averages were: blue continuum 1.52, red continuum 1.49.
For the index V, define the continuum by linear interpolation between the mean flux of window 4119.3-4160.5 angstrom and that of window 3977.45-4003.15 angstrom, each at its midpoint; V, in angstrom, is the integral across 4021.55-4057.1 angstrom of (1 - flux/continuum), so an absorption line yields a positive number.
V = -2.5 angstrom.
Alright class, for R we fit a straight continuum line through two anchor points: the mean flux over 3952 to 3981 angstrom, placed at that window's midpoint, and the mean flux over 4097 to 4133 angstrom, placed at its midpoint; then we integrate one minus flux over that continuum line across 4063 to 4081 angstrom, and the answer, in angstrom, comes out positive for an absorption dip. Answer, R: -3.7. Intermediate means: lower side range 1.02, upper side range 1.32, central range 1.49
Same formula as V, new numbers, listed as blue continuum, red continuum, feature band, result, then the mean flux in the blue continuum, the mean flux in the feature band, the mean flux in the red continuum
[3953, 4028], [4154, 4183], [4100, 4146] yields 3.8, 1.29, 1.36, 1.55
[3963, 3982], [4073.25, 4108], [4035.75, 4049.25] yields -2.4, 0.925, 1.39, 1.36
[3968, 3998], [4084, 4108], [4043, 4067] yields -4.8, 1.16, 1.53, 1.33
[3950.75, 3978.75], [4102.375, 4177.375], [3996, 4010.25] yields -3.7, 1.01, 1.39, 1.44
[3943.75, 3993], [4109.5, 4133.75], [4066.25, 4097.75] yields -3.3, 1.11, 1.46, 1.39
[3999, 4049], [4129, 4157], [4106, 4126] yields 1.5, 1.48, 1.37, 1.48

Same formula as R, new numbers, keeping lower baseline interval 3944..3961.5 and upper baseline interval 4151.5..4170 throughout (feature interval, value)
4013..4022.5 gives -2.3 angstrom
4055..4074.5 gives -1.9 angstrom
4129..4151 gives 1.1 angstrom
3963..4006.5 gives 3.2 angstrom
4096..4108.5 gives 2.3 angstrom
